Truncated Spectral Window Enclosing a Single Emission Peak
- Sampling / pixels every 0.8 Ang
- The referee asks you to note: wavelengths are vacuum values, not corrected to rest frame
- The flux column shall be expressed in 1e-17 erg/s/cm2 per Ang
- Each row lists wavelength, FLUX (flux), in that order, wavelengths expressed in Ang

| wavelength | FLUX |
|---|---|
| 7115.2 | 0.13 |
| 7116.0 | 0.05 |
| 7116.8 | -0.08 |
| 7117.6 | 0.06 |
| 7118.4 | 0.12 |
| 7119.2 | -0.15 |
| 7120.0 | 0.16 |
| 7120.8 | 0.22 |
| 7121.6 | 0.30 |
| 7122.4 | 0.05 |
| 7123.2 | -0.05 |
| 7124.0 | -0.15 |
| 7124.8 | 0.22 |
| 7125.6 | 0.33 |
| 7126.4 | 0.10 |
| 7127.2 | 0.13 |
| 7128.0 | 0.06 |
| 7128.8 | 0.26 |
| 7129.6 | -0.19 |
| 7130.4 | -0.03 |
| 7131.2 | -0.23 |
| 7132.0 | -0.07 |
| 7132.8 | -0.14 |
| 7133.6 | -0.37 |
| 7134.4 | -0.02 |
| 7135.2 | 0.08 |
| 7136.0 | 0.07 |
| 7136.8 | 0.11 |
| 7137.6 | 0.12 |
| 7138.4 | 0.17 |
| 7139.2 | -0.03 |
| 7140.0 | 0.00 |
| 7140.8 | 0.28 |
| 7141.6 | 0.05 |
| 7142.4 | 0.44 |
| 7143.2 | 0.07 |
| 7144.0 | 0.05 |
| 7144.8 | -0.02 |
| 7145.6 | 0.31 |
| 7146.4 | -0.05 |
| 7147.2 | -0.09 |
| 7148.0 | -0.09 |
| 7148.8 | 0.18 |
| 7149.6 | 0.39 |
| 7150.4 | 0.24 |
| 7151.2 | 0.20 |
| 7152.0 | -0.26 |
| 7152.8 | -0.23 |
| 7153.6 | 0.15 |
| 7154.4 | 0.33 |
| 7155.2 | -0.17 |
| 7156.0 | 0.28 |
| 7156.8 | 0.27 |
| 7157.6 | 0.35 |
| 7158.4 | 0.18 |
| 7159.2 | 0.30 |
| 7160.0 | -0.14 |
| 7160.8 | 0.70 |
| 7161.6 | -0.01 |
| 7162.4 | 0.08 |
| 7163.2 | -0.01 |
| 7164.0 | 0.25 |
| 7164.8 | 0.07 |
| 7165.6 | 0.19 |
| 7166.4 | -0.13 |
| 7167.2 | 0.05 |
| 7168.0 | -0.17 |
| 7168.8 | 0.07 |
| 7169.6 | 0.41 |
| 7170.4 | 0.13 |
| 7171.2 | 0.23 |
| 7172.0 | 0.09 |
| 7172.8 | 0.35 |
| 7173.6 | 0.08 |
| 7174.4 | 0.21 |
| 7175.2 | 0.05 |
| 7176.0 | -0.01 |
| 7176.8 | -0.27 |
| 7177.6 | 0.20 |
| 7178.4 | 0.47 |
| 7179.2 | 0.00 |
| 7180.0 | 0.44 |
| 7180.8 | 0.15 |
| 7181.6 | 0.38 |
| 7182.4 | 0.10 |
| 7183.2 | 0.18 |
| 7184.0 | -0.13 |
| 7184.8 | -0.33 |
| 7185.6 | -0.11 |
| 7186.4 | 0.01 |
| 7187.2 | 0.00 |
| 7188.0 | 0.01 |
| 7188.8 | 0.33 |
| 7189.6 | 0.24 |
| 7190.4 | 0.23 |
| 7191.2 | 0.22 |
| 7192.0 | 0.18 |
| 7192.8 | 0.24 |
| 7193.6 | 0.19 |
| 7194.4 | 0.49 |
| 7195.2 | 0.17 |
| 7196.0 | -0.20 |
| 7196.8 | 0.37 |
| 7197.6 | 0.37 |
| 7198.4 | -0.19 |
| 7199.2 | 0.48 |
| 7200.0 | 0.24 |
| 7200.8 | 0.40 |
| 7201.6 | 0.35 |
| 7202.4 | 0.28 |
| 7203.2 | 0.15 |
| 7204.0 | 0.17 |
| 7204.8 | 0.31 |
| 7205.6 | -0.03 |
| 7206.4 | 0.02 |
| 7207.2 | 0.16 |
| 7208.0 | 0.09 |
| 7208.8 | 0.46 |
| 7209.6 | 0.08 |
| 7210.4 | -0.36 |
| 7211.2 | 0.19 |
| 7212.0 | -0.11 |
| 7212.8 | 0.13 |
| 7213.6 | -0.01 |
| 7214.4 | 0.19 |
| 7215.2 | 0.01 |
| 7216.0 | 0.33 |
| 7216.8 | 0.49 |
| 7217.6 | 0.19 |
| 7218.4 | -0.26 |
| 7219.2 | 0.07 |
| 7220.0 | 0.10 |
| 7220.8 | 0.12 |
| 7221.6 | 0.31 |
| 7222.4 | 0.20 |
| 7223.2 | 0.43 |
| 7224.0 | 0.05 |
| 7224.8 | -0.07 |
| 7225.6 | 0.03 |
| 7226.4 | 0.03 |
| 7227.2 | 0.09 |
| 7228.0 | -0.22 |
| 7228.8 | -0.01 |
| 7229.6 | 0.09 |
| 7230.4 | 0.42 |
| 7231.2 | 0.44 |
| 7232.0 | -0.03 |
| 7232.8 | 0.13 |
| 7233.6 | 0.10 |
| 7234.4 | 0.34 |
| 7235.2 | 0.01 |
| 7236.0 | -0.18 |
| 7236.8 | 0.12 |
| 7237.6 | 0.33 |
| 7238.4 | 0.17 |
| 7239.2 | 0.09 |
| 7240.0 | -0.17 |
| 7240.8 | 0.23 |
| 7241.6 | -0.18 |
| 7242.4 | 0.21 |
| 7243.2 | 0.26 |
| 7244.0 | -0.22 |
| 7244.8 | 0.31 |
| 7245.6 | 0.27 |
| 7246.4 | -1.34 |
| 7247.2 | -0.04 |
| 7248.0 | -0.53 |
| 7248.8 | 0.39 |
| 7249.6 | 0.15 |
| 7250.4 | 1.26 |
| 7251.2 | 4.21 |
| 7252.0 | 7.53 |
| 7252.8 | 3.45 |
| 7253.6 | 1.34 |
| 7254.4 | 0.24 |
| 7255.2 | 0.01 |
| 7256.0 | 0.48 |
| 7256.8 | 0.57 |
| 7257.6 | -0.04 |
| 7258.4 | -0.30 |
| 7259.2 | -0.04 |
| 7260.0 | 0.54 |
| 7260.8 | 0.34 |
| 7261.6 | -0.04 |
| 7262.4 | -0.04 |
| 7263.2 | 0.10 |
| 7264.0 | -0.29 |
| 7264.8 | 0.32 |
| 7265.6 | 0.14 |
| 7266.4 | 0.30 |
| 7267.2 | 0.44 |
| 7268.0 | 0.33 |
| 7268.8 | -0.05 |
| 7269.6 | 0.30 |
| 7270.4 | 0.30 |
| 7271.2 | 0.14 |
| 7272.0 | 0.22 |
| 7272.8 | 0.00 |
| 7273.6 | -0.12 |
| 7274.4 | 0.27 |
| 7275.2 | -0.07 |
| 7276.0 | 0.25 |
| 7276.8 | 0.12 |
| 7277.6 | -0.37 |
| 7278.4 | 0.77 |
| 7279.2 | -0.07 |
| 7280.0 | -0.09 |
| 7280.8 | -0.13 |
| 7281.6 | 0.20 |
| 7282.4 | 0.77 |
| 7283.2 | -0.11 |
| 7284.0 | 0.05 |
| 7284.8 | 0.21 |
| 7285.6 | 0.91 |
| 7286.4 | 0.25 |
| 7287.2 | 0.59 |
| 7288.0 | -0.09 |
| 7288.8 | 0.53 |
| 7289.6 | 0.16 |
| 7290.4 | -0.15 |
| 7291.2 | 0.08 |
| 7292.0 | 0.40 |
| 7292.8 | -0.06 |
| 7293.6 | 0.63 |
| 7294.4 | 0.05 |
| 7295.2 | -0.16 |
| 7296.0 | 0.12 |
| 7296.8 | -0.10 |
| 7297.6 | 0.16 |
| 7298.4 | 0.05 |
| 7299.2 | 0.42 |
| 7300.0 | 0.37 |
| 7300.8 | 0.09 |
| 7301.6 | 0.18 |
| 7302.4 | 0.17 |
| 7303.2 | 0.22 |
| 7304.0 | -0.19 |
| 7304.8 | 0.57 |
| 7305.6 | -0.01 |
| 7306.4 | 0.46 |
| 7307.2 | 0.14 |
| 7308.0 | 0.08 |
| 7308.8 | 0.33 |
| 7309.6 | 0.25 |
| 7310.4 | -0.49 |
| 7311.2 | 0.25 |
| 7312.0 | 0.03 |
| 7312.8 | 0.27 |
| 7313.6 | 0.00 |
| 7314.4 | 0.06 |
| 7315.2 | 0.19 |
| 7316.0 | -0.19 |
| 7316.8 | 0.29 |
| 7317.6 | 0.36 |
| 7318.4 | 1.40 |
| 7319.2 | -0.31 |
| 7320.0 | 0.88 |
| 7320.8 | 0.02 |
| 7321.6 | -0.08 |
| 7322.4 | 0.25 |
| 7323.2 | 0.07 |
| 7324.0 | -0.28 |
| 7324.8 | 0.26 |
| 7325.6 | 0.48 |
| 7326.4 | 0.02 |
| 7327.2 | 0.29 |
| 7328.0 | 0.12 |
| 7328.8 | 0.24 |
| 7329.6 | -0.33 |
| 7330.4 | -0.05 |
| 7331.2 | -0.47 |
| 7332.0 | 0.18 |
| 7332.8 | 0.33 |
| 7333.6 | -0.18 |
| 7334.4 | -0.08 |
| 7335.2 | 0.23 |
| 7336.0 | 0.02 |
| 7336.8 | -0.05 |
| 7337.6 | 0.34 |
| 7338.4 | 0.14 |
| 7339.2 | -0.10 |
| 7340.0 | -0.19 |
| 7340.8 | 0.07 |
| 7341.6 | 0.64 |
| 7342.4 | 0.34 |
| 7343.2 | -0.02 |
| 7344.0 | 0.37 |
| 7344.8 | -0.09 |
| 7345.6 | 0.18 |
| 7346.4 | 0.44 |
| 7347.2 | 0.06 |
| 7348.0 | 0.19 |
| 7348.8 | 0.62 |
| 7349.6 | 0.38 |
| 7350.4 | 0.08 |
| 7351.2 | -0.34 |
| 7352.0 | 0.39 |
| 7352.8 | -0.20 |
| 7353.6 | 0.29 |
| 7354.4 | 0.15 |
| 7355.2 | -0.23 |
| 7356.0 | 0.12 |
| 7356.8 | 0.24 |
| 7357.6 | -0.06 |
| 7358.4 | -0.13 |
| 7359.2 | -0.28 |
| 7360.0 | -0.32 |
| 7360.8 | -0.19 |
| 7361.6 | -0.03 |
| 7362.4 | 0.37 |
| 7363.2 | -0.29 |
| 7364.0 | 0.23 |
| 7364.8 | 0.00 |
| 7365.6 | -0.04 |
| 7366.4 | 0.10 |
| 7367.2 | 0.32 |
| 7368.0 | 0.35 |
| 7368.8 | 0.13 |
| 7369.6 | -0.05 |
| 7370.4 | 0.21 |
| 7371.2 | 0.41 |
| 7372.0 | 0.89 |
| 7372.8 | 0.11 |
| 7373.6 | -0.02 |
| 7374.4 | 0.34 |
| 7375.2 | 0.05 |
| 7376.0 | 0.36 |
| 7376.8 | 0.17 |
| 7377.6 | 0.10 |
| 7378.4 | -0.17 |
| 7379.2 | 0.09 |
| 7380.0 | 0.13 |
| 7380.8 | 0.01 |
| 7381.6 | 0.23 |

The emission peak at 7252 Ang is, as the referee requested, Halpha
